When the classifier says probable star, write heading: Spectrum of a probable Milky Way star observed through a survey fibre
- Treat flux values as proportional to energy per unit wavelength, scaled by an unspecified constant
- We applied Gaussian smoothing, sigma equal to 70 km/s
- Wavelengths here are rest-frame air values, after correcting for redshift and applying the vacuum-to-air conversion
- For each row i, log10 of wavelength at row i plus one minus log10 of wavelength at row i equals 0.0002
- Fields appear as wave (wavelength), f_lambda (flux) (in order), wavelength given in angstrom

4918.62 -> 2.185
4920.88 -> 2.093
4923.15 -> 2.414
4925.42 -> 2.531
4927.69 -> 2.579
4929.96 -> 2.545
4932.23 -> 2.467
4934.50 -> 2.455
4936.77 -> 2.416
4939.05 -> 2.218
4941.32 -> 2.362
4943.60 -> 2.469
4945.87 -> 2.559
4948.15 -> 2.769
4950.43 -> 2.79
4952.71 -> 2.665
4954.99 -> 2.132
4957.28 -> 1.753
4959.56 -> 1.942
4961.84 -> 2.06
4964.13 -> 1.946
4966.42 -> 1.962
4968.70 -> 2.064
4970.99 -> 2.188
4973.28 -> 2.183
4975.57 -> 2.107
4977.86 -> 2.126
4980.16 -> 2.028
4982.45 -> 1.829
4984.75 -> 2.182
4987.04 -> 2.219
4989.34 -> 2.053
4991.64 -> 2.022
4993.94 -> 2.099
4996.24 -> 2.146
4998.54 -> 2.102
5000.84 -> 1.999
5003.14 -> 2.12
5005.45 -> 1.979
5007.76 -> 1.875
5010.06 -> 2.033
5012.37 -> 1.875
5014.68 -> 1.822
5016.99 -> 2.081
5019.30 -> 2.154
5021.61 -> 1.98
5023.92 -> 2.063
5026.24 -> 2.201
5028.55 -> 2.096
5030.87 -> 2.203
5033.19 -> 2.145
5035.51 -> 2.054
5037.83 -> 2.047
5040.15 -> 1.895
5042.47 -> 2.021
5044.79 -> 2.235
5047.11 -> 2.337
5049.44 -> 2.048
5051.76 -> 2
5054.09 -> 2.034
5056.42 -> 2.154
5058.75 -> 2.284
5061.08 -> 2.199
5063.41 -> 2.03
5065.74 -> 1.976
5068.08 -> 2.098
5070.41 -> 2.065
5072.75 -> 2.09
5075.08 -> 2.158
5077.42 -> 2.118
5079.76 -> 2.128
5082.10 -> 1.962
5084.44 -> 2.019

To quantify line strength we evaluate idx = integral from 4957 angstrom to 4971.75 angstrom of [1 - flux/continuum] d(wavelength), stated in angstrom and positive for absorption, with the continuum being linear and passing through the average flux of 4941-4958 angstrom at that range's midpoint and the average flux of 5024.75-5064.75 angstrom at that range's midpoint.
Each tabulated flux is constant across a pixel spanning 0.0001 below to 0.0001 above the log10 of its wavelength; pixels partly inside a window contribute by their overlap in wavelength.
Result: 2.5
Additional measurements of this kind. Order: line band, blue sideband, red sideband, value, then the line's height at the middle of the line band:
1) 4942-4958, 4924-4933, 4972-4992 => -0.8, 2.35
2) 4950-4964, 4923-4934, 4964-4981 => 0.4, 2.23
